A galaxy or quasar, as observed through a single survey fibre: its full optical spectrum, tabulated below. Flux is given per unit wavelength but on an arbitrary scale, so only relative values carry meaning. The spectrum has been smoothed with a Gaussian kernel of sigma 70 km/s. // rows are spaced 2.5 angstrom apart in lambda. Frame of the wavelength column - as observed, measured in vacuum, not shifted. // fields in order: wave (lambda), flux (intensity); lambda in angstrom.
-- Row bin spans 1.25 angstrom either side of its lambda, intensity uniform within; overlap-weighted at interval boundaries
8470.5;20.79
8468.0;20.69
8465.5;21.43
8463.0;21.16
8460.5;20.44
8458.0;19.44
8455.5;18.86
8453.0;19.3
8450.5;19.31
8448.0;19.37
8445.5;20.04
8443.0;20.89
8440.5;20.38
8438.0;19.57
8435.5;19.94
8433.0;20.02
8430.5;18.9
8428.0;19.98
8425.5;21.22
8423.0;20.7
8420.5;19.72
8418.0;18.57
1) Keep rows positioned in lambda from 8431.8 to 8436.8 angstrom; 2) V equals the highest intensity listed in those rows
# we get 20.02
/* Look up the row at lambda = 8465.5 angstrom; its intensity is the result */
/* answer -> 21.43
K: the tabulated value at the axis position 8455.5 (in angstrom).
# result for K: 18.86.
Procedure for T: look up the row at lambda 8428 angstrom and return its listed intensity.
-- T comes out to 19.98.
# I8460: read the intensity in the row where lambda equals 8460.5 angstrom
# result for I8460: 20.44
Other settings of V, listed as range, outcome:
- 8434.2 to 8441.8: 20.38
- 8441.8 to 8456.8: 20.89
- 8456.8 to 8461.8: 20.44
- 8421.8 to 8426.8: 21.22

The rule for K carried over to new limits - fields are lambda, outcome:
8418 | 18.57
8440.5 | 20.38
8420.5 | 19.72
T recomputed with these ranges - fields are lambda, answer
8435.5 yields 19.94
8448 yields 19.37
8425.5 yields 21.22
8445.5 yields 20.04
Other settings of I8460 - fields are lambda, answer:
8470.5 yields 20.79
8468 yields 20.69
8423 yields 20.7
